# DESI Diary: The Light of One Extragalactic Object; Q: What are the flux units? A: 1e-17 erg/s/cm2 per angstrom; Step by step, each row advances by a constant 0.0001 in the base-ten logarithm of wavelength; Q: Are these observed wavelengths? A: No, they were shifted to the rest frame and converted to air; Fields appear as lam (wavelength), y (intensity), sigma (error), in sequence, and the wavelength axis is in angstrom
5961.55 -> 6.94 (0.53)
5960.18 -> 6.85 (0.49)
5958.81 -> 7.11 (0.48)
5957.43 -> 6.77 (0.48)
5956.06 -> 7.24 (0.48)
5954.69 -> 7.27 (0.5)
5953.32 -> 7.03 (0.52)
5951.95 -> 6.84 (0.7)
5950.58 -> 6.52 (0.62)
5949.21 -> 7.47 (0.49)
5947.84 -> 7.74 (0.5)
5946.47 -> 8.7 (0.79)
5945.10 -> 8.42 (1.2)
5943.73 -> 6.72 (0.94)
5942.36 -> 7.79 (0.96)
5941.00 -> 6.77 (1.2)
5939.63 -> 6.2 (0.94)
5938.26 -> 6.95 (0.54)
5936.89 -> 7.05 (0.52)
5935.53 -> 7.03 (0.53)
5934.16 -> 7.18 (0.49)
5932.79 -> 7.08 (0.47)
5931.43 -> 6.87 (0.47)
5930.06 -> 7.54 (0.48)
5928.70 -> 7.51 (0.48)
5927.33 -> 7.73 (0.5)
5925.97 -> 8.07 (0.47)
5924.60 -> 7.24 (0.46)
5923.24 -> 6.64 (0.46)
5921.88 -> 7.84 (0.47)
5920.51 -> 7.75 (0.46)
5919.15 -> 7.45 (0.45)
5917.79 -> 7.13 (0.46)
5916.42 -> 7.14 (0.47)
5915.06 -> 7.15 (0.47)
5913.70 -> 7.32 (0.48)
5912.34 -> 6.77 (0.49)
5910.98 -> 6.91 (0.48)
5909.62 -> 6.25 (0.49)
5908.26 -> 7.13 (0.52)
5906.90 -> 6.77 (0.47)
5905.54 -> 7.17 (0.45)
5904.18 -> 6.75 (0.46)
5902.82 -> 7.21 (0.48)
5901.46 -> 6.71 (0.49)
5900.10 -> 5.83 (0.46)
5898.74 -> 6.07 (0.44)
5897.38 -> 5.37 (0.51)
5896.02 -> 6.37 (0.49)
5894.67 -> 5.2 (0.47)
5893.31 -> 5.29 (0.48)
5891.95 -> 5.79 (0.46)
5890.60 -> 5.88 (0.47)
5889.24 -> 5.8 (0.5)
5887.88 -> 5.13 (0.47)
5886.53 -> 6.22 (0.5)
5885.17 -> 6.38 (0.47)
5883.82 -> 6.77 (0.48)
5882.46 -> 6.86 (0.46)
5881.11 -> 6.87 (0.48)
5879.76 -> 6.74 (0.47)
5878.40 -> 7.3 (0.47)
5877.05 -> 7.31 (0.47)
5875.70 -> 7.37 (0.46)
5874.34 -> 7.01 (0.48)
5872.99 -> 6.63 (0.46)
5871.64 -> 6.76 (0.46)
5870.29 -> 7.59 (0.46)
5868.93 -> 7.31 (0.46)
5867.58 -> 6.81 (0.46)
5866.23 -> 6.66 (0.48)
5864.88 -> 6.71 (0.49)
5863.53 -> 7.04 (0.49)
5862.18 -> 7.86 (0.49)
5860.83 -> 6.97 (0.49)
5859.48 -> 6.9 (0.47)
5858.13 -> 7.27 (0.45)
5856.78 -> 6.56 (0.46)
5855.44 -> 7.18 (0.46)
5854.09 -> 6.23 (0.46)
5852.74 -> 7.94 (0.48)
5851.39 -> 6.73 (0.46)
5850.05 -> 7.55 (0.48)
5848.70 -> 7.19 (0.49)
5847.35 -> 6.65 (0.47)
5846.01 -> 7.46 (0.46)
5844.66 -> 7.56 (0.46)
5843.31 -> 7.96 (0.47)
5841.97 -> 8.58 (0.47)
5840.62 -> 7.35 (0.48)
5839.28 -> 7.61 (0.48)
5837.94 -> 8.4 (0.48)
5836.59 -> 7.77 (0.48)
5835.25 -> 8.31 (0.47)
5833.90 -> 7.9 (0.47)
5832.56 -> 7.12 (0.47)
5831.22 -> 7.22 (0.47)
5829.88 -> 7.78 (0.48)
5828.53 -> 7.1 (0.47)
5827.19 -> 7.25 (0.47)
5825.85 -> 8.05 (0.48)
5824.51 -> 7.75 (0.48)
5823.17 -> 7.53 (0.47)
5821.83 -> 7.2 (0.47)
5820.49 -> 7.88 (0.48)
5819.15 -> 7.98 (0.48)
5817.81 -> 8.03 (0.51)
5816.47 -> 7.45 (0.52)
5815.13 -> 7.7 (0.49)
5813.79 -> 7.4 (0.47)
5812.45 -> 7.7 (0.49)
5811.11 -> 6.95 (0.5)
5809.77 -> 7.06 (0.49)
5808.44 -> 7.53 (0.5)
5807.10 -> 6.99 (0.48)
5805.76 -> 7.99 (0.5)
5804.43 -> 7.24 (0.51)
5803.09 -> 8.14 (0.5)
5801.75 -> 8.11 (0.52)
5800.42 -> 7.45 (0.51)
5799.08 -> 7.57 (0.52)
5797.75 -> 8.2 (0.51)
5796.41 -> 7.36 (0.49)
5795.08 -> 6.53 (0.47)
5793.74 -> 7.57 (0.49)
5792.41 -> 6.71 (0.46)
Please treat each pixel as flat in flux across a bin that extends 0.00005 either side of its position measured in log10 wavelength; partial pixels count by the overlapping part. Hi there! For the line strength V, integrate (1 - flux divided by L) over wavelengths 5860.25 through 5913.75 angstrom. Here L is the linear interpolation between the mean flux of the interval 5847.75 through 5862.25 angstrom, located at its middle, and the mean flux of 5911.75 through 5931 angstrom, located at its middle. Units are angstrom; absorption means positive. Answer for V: 4.51 angstrom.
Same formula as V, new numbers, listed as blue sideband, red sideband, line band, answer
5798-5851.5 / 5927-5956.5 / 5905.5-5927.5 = 0.4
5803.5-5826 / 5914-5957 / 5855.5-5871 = 0.8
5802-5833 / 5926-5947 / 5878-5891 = 1.8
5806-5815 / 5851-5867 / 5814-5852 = -2.3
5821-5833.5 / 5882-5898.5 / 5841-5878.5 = -2.9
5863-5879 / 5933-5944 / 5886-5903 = 2.8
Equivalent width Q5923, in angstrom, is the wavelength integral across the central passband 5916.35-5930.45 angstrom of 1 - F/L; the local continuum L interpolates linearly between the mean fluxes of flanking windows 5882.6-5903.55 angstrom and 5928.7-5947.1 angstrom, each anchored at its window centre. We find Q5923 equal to -1.3 angstrom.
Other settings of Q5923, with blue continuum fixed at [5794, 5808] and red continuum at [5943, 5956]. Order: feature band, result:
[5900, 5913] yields 1.15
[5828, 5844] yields -0.52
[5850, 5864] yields 0.76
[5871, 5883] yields 0.79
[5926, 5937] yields 0.17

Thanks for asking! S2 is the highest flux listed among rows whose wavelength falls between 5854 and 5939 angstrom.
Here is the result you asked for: 8.07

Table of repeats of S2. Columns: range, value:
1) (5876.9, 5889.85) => 7.31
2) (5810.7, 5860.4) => 8.58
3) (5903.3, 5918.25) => 7.32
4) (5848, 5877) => 7.94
